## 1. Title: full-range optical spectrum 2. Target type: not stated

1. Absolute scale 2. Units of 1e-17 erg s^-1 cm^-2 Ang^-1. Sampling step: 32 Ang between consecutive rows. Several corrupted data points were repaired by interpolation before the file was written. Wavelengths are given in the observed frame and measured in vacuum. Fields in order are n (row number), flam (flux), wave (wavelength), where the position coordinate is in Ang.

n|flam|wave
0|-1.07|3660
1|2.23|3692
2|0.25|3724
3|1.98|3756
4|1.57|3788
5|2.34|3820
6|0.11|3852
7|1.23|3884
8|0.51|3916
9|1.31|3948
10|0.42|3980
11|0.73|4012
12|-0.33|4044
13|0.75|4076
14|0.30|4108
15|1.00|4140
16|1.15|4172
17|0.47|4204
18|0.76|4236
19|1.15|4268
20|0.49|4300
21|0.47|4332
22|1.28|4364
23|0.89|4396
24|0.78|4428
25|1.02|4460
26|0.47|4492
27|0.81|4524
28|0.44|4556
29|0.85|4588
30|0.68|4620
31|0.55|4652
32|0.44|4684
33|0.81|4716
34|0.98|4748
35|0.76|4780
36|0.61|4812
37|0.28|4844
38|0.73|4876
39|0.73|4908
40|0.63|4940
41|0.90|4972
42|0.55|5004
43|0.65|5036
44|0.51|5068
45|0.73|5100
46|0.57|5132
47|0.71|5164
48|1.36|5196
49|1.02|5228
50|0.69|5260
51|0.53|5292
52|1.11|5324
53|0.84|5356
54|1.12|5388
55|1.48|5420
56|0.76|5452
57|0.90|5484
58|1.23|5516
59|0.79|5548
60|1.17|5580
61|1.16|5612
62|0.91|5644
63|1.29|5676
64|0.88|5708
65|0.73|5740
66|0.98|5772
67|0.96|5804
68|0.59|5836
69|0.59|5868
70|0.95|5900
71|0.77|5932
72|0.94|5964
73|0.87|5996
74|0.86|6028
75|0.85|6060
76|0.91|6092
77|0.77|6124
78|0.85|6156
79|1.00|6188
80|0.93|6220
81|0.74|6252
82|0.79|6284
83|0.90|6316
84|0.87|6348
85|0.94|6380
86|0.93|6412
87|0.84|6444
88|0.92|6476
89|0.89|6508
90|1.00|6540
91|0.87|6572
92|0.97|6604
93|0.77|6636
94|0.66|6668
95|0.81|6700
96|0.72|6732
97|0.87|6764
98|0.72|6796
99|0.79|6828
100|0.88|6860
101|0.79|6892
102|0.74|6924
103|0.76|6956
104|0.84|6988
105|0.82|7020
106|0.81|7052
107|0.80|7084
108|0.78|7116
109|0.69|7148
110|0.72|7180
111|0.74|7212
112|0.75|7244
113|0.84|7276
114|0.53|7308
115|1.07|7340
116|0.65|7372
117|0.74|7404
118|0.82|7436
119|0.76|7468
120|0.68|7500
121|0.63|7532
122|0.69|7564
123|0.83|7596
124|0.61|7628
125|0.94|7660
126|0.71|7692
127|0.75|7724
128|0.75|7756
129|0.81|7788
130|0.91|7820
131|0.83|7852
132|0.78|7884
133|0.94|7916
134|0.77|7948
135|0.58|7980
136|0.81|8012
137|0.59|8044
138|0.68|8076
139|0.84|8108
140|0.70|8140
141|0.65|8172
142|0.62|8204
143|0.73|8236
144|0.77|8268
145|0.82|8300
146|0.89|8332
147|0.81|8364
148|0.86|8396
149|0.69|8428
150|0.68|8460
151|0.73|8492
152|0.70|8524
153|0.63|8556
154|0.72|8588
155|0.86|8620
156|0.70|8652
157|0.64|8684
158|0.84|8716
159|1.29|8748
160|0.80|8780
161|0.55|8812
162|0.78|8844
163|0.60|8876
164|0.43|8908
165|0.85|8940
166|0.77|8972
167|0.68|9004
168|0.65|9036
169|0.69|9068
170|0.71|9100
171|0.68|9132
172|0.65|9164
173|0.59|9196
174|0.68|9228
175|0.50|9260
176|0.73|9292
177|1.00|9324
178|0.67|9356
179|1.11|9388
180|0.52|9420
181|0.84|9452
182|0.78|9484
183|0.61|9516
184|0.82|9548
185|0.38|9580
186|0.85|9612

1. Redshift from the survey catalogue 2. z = 0.330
